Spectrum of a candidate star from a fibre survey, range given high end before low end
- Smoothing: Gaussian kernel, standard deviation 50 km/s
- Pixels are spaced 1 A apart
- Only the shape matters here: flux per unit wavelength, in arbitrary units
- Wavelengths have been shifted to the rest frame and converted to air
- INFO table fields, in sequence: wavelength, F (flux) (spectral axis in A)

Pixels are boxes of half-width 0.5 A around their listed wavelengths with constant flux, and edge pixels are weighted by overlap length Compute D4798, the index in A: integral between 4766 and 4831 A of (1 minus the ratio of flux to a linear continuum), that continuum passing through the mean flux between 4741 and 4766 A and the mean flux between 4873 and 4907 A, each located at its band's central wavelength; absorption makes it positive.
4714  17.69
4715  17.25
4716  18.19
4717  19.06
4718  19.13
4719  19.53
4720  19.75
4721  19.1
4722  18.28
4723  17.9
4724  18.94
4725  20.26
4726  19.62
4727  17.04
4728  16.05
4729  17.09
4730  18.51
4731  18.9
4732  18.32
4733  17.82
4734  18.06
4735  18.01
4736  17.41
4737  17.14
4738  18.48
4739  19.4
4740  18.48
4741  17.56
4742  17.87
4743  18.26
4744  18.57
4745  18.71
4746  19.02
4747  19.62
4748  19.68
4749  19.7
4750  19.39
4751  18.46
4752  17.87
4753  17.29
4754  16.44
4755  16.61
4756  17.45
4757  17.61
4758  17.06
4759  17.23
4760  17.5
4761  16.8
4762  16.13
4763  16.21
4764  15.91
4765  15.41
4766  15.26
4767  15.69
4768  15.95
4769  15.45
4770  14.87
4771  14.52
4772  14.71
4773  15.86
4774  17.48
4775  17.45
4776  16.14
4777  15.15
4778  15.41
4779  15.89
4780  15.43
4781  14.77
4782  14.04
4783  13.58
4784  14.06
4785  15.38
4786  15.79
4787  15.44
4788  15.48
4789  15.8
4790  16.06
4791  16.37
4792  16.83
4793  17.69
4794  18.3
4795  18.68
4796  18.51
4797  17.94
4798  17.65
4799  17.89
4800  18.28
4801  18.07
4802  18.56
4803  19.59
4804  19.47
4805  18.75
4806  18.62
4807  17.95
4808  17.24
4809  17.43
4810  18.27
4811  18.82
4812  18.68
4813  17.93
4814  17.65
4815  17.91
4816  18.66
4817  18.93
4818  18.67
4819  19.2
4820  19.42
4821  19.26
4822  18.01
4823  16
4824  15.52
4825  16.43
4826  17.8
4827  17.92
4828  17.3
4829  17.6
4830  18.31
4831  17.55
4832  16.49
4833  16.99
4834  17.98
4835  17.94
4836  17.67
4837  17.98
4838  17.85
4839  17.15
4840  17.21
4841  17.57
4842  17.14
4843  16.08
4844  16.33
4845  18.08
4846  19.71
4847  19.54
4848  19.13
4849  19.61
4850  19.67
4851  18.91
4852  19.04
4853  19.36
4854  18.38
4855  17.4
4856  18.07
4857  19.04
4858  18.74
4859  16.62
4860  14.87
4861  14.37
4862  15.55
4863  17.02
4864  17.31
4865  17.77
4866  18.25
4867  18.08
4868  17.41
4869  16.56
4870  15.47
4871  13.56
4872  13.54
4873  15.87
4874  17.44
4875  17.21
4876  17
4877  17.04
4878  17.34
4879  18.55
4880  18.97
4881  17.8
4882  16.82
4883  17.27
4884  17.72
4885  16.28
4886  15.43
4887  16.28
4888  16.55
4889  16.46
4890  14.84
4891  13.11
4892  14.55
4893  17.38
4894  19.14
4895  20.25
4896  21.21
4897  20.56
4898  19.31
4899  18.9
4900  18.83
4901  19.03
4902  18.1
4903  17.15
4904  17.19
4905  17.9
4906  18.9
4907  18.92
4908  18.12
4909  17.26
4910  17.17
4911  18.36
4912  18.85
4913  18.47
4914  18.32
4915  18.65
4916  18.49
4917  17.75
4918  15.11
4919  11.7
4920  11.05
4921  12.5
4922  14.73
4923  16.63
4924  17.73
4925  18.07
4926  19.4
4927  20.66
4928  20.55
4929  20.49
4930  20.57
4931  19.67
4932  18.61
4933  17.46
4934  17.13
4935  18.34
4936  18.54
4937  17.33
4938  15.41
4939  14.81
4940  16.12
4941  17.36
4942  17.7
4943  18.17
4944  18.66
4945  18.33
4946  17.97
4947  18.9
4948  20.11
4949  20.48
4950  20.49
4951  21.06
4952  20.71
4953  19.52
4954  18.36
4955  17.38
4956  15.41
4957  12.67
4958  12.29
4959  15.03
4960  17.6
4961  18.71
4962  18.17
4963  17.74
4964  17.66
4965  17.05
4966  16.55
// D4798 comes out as 2.1 A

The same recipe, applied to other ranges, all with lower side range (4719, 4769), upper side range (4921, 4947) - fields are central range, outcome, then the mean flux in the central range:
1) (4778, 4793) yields 2.0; 15.4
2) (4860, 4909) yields 1.8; 17.2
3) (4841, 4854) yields -0.5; 18.5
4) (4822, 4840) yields 0.5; 17.3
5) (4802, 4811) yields -0.3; 18.4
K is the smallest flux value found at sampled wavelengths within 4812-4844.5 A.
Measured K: 15.52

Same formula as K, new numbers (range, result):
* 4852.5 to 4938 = 11.05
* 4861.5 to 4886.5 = 13.54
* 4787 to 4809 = 15.44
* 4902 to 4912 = 17.15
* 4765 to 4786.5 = 13.58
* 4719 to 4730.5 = 16.05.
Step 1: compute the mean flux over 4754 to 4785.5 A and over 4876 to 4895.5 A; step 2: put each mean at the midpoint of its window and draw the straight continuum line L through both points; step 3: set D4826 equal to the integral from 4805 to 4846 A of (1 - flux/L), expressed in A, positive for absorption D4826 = -3.5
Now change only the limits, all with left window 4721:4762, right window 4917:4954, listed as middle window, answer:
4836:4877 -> 1.3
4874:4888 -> 0.6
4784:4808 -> 0.8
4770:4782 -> 1.6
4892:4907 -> -0.7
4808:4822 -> -0.4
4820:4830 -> 0.3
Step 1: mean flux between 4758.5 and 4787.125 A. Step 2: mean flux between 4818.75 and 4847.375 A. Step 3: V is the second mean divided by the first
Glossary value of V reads 1.13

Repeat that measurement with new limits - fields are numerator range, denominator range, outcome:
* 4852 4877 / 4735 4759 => 0.93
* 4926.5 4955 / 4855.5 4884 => 1.10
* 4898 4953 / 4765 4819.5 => 1.06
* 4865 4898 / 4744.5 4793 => 1.04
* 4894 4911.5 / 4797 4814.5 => 1.02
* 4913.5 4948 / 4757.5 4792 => 1.11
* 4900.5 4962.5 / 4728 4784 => 1.04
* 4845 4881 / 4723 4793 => 1.03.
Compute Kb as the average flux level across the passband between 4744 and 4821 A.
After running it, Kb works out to 17.2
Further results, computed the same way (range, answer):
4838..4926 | 17.3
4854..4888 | 16.9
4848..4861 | 18.2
